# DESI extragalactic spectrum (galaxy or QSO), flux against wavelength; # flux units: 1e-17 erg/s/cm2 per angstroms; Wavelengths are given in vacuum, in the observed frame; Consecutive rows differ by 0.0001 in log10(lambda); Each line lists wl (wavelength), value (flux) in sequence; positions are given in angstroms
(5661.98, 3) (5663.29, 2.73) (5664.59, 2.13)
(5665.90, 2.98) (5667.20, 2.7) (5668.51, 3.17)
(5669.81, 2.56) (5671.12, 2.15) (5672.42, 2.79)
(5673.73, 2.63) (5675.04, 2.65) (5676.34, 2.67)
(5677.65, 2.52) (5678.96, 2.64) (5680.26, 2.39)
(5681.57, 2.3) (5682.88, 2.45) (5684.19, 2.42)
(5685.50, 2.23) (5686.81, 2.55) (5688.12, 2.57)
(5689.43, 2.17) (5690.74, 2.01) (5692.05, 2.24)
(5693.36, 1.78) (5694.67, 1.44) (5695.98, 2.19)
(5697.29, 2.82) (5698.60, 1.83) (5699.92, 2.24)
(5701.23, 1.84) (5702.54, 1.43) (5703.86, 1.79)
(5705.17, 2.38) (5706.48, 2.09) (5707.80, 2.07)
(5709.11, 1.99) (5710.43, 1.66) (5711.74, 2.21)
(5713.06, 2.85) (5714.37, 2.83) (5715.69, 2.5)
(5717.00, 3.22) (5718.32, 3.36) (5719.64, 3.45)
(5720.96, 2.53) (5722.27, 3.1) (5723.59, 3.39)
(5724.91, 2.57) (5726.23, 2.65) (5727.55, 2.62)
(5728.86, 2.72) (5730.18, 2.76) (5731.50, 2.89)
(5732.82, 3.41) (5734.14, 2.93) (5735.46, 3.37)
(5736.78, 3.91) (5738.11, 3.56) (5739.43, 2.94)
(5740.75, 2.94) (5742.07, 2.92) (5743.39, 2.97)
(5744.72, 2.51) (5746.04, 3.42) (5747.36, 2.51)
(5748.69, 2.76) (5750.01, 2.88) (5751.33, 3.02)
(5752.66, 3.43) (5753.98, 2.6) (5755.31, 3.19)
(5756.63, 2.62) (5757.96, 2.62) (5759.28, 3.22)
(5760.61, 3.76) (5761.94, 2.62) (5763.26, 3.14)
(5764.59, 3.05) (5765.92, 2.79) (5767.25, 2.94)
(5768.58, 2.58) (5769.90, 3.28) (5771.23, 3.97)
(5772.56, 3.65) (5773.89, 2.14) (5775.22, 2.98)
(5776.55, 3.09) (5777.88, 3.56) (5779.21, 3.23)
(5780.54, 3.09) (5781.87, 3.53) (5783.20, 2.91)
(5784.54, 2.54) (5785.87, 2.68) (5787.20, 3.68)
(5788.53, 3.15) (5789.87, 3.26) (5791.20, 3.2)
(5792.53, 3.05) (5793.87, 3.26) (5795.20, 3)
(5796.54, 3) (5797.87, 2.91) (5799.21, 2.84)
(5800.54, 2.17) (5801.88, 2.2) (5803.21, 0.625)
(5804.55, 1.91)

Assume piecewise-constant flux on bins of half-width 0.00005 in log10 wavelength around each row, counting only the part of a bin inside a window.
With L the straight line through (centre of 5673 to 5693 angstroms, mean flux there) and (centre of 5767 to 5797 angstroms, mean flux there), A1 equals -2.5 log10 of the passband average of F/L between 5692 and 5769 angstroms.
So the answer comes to 0.02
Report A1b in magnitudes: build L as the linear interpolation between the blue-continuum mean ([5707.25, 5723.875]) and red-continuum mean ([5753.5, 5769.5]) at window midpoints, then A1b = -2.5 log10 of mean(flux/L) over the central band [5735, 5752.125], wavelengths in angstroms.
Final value -0.08 mag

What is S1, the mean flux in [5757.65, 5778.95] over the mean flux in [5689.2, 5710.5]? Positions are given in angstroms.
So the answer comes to 1.5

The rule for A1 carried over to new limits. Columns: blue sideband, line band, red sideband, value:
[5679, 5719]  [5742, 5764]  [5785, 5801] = -0.097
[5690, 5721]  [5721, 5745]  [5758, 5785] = -0.150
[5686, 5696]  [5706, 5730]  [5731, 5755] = -0.021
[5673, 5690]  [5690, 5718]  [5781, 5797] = 0.198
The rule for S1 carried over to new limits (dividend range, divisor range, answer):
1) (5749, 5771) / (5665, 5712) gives 1.31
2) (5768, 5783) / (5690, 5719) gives 1.44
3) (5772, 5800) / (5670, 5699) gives 1.31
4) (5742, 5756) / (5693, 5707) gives 1.47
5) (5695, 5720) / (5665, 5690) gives 0.91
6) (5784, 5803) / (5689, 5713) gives 1.42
